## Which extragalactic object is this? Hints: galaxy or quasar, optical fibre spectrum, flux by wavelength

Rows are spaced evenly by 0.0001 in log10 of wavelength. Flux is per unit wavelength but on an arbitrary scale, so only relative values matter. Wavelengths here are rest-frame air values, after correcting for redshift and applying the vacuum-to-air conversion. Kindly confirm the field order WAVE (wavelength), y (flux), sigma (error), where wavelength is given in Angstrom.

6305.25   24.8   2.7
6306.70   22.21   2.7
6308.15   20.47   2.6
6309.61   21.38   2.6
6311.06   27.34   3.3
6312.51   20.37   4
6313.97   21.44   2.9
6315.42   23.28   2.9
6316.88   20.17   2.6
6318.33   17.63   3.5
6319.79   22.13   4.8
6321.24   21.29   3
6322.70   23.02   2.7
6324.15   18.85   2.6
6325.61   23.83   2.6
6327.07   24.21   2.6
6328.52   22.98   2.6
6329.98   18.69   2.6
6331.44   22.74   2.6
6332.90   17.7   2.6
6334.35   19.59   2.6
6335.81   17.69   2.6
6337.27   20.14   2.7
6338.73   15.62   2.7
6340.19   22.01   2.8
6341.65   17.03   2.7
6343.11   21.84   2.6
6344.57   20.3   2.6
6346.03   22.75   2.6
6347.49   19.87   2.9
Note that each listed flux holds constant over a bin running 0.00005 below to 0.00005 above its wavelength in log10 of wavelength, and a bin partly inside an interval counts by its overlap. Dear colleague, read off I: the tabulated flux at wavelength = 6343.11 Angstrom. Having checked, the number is 21.84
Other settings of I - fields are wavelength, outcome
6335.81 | 17.69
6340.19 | 22.01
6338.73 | 15.62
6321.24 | 21.29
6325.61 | 23.83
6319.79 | 22.13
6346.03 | 22.75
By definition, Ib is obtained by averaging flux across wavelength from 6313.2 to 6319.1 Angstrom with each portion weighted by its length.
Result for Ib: 20.6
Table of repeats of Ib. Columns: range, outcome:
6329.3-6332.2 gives 20.7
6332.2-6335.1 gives 18.7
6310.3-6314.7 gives 23.1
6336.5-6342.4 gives 18.7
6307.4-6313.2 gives 22.4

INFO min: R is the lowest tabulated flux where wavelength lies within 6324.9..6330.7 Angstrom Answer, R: 18.69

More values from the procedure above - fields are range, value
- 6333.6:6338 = 17.69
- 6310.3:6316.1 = 20.37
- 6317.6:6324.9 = 17.63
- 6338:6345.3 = 15.62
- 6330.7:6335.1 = 17.7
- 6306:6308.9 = 20.47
